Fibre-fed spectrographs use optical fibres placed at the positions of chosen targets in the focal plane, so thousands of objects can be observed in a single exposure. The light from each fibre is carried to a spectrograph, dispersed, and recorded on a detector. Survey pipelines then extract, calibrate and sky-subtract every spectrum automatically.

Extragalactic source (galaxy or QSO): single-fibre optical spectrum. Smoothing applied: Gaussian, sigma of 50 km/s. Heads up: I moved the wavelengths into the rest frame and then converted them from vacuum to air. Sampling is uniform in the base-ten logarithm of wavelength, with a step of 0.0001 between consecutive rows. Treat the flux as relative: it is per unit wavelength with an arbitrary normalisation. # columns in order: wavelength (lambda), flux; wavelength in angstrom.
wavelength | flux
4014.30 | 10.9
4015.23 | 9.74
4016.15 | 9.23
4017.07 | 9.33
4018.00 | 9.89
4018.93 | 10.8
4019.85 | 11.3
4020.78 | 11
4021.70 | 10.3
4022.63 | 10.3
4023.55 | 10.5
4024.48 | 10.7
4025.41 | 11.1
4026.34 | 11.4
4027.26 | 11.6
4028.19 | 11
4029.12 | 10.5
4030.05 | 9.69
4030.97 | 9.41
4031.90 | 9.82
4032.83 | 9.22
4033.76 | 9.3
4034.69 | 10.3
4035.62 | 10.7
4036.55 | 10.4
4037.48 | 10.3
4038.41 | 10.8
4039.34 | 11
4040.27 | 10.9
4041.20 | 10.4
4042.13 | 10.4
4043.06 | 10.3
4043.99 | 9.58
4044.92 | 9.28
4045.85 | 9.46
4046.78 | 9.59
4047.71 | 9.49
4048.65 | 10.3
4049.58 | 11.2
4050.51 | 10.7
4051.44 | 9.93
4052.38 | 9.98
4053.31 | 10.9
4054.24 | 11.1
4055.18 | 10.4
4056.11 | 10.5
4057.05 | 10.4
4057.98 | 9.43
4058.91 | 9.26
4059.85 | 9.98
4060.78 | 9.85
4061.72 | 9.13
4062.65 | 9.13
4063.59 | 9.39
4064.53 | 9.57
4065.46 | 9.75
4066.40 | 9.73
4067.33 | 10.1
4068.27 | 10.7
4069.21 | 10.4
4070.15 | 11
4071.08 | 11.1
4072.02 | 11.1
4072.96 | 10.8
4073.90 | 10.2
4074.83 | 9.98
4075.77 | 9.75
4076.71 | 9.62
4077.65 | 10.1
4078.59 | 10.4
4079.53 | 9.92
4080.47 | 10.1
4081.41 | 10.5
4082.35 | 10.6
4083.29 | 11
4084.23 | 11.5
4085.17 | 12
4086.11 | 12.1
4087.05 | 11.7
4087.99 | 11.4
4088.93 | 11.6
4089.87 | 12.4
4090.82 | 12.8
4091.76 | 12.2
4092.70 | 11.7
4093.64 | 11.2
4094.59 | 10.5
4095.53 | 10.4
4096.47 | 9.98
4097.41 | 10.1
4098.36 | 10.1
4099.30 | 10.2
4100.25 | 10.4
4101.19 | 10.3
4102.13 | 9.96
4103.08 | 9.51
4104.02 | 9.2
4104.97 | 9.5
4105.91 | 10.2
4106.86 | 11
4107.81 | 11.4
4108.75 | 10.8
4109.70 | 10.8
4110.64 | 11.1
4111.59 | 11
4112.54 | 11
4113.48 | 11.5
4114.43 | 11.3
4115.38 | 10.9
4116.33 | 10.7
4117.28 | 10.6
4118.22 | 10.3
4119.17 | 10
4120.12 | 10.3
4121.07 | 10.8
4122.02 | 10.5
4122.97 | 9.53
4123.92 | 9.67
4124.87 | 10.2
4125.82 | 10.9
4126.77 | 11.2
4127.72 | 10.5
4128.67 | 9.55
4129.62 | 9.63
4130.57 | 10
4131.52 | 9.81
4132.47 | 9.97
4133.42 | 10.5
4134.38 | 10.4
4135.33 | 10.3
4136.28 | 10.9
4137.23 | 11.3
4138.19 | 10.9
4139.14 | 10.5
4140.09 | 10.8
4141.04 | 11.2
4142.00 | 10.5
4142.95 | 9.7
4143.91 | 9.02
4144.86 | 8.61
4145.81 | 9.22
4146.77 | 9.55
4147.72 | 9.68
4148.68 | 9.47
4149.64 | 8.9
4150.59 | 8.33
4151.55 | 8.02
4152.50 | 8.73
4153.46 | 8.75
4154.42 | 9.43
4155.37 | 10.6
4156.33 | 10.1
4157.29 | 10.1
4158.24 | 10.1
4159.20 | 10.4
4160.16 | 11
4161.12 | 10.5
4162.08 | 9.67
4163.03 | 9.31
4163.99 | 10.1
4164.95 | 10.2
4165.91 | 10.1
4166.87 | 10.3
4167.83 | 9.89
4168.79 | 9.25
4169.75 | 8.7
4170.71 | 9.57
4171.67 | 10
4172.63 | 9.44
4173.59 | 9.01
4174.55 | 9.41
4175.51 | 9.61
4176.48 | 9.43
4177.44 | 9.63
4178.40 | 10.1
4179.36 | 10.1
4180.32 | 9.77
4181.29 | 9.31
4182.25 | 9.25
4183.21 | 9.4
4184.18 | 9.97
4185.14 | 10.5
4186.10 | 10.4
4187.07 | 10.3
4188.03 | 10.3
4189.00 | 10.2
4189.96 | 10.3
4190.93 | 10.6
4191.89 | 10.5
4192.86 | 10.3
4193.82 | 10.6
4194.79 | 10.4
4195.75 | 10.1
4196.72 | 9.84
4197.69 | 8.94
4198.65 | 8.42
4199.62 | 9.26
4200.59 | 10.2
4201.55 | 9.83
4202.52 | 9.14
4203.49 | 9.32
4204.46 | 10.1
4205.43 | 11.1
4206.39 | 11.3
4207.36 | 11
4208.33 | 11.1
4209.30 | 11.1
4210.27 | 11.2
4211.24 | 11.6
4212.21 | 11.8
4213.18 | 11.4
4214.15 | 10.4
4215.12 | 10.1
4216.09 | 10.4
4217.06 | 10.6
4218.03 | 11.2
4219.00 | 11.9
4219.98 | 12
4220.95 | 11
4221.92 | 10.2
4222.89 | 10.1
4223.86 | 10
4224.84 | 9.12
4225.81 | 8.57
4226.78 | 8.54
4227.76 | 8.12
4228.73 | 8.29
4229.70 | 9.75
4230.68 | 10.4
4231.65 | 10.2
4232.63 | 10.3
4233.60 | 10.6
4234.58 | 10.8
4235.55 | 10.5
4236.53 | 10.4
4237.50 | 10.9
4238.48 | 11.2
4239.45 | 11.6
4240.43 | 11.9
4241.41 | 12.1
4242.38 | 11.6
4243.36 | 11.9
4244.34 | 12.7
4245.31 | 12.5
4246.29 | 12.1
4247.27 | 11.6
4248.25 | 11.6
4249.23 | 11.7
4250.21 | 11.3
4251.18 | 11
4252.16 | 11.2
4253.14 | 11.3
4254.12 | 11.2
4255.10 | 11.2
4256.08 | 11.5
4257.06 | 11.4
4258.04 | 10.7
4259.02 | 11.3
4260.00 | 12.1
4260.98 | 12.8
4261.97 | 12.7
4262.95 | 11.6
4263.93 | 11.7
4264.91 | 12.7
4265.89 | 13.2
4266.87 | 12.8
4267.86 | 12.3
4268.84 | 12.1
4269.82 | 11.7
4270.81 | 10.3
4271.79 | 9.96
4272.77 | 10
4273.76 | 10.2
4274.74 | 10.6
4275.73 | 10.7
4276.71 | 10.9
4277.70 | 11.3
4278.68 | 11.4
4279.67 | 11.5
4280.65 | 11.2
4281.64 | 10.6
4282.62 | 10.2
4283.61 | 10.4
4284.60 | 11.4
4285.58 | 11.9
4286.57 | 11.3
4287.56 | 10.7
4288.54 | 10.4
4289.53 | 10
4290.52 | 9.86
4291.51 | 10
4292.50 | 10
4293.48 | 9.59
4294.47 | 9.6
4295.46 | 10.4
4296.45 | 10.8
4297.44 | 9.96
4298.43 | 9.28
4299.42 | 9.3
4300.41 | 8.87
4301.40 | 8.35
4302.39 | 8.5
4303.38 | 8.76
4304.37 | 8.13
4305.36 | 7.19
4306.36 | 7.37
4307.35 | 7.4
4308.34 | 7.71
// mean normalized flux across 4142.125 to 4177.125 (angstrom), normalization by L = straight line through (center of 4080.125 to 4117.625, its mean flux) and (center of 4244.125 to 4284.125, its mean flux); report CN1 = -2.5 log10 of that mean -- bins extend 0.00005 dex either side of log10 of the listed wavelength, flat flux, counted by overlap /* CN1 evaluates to 0.16 mag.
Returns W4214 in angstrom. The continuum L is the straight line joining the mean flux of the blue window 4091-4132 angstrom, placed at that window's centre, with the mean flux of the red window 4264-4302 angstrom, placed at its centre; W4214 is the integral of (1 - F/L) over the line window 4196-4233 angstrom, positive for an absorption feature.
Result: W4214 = 1.4 angstrom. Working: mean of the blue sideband 10.5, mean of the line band 10.2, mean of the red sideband 10.7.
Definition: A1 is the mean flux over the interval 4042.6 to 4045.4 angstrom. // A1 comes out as 9.73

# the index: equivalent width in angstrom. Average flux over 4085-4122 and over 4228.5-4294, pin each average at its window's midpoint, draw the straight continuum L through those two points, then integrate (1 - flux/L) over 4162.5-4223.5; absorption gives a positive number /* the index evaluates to 4.7 angstrom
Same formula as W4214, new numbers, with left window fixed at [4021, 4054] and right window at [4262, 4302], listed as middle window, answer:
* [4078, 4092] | -1.2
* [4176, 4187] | 0.8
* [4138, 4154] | 1.5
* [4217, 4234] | 1.0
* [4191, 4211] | 0.7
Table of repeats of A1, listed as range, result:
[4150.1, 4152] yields 8.19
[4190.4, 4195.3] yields 10.5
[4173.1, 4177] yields 9.36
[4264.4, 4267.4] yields 12.9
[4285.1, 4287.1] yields 11.5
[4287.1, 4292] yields 10.2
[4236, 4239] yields 10.8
